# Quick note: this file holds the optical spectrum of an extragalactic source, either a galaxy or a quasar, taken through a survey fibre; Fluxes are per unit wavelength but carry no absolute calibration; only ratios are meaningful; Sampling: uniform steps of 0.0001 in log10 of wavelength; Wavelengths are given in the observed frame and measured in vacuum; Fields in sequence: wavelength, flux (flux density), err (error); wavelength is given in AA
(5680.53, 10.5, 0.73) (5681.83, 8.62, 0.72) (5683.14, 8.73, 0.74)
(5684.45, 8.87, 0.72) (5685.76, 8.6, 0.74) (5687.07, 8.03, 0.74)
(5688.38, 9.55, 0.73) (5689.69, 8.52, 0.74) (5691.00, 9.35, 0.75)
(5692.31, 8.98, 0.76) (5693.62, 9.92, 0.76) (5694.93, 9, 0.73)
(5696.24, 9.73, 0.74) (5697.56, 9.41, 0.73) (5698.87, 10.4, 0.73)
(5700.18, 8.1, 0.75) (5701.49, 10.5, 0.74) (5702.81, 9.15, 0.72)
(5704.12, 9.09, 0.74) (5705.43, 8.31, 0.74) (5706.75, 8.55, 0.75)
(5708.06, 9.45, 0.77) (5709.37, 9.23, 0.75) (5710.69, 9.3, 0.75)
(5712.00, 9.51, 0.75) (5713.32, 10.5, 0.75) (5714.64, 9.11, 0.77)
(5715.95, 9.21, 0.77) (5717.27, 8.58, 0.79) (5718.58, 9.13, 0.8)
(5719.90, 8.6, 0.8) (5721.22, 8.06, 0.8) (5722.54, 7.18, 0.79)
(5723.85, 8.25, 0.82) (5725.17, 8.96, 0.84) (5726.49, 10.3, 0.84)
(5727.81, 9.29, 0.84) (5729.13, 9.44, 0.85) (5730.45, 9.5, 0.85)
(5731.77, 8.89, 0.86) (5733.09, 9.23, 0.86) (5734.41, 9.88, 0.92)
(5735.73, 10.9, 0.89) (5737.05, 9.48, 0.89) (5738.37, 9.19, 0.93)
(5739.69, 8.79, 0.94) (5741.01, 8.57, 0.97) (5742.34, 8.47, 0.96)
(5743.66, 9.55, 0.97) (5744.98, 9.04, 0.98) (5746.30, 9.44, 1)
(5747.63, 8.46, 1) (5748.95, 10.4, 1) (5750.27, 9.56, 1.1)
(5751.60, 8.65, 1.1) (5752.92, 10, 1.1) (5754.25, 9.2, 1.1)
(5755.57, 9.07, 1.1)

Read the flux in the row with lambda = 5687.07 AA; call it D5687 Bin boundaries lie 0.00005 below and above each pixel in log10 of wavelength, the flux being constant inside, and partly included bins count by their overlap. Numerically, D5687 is 8.03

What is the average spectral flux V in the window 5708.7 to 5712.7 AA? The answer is 9.36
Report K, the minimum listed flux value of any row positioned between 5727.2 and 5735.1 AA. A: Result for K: 8.89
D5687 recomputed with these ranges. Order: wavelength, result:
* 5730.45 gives 9.5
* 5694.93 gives 9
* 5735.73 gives 10.9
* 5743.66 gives 9.55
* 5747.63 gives 8.46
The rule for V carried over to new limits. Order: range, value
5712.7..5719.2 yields 9.31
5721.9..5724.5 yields 7.74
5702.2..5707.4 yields 8.77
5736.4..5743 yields 8.9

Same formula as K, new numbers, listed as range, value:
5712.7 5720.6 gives 8.58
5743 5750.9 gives 8.46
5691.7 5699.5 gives 8.98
